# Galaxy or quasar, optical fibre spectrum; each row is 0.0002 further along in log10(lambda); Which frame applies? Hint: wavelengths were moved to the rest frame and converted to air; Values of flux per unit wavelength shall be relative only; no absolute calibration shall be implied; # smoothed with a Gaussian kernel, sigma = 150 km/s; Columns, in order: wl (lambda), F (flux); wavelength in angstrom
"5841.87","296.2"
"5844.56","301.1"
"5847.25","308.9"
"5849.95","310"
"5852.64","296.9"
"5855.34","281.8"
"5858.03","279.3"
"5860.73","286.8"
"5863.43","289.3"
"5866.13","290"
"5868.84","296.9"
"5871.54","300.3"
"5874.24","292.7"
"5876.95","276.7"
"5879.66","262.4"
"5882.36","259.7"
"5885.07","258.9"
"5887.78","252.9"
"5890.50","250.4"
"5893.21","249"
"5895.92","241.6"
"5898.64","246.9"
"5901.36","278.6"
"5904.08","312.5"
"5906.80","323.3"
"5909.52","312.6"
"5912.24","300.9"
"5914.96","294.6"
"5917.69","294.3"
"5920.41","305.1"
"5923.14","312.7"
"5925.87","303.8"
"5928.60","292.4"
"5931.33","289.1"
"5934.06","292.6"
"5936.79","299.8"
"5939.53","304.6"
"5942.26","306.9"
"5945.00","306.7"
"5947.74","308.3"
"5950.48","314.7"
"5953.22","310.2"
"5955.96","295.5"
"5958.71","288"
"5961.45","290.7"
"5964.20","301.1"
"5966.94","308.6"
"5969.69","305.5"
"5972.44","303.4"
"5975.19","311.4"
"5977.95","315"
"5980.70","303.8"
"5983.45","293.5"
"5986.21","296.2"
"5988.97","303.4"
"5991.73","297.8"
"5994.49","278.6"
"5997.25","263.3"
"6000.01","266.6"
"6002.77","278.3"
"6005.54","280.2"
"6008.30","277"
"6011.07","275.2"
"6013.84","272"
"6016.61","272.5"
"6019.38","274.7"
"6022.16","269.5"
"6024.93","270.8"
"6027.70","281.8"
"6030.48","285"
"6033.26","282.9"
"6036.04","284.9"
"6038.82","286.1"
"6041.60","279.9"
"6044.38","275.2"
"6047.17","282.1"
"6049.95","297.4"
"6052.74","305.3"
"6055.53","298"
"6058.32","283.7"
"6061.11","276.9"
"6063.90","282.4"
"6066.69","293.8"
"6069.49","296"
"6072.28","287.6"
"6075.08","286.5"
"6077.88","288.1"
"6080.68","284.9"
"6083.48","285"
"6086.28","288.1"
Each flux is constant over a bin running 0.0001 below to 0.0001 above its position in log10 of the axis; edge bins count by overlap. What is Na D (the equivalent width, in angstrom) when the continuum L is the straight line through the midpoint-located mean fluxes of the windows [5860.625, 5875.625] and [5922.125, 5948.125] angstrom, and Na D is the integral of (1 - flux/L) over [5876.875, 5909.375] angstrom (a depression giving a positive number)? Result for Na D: 3.0 angstrom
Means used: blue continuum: 293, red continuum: 301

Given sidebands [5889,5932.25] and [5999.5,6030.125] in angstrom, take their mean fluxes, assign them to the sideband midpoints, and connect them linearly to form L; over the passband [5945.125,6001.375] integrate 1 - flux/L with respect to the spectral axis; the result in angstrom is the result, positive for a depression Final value -3.6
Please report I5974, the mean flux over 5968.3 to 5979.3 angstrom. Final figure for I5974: 309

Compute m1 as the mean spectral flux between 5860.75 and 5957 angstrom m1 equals 289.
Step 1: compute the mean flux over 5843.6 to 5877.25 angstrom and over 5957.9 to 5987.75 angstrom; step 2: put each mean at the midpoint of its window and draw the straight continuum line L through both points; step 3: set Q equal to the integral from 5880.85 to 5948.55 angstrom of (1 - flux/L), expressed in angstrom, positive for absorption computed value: 2.2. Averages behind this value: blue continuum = 294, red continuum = 302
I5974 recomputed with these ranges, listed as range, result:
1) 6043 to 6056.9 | 291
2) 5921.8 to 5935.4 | 298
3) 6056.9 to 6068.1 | 284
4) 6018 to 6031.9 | 276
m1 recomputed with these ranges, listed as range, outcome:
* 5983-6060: 282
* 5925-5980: 302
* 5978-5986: 301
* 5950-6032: 289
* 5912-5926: 302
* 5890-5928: 289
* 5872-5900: 260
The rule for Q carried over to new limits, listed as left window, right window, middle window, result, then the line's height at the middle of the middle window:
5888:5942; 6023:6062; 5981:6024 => 0.9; 286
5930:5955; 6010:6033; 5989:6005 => 0.3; 284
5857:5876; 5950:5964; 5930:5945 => -0.1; 297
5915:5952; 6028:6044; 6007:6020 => 0.6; 287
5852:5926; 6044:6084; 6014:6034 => 0.8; 287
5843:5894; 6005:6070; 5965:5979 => -1.3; 282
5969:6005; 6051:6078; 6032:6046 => 0.4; 291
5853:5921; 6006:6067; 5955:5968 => -0.7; 282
